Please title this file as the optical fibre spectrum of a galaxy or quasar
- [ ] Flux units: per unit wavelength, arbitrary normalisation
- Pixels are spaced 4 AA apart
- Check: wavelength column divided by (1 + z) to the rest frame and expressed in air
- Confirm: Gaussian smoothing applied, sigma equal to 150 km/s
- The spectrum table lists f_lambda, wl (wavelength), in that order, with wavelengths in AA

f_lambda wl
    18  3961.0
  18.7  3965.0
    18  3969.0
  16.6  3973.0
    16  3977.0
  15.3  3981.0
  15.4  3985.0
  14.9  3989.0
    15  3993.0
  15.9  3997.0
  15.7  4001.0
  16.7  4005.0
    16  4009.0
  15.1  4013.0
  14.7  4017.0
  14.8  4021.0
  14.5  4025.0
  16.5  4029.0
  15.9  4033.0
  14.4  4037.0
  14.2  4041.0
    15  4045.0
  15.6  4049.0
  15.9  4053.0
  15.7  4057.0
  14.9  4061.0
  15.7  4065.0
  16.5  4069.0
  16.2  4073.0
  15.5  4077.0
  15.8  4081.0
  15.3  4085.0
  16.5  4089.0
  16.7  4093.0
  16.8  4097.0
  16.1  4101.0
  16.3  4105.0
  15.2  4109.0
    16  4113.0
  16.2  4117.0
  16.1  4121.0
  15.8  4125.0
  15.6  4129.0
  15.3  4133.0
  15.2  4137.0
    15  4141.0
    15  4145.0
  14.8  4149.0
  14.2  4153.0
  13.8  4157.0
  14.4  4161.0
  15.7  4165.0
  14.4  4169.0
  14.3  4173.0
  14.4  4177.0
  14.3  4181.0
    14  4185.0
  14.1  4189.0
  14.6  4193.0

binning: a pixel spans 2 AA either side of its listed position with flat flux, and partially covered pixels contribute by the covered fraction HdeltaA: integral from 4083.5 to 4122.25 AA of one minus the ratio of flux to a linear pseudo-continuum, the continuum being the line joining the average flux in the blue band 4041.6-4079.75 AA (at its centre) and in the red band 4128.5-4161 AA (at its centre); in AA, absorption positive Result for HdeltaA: -2.4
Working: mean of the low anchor 15.6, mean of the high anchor 14.8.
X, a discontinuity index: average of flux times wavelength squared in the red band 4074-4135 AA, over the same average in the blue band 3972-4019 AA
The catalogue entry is 1.08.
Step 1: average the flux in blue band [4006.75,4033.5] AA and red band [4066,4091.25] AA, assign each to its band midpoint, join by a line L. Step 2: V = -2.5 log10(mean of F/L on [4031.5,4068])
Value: 0.03 mag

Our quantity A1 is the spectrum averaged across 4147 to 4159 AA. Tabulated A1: 14.3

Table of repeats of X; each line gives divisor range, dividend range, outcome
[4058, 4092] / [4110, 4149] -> 1.01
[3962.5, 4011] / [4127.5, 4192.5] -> 0.98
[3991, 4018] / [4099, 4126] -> 1.08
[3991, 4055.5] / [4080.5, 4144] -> 1.08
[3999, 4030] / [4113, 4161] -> 1.04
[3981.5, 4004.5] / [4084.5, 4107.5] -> 1.11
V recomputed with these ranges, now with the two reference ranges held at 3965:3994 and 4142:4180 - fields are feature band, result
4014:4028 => 0.066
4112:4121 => -0.082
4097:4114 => -0.068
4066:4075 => -0.065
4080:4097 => -0.069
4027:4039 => 0.004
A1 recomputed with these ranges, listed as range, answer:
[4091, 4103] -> 16.5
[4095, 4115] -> 16.1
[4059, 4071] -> 15.7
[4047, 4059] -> 15.7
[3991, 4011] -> 15.9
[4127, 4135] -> 15.4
